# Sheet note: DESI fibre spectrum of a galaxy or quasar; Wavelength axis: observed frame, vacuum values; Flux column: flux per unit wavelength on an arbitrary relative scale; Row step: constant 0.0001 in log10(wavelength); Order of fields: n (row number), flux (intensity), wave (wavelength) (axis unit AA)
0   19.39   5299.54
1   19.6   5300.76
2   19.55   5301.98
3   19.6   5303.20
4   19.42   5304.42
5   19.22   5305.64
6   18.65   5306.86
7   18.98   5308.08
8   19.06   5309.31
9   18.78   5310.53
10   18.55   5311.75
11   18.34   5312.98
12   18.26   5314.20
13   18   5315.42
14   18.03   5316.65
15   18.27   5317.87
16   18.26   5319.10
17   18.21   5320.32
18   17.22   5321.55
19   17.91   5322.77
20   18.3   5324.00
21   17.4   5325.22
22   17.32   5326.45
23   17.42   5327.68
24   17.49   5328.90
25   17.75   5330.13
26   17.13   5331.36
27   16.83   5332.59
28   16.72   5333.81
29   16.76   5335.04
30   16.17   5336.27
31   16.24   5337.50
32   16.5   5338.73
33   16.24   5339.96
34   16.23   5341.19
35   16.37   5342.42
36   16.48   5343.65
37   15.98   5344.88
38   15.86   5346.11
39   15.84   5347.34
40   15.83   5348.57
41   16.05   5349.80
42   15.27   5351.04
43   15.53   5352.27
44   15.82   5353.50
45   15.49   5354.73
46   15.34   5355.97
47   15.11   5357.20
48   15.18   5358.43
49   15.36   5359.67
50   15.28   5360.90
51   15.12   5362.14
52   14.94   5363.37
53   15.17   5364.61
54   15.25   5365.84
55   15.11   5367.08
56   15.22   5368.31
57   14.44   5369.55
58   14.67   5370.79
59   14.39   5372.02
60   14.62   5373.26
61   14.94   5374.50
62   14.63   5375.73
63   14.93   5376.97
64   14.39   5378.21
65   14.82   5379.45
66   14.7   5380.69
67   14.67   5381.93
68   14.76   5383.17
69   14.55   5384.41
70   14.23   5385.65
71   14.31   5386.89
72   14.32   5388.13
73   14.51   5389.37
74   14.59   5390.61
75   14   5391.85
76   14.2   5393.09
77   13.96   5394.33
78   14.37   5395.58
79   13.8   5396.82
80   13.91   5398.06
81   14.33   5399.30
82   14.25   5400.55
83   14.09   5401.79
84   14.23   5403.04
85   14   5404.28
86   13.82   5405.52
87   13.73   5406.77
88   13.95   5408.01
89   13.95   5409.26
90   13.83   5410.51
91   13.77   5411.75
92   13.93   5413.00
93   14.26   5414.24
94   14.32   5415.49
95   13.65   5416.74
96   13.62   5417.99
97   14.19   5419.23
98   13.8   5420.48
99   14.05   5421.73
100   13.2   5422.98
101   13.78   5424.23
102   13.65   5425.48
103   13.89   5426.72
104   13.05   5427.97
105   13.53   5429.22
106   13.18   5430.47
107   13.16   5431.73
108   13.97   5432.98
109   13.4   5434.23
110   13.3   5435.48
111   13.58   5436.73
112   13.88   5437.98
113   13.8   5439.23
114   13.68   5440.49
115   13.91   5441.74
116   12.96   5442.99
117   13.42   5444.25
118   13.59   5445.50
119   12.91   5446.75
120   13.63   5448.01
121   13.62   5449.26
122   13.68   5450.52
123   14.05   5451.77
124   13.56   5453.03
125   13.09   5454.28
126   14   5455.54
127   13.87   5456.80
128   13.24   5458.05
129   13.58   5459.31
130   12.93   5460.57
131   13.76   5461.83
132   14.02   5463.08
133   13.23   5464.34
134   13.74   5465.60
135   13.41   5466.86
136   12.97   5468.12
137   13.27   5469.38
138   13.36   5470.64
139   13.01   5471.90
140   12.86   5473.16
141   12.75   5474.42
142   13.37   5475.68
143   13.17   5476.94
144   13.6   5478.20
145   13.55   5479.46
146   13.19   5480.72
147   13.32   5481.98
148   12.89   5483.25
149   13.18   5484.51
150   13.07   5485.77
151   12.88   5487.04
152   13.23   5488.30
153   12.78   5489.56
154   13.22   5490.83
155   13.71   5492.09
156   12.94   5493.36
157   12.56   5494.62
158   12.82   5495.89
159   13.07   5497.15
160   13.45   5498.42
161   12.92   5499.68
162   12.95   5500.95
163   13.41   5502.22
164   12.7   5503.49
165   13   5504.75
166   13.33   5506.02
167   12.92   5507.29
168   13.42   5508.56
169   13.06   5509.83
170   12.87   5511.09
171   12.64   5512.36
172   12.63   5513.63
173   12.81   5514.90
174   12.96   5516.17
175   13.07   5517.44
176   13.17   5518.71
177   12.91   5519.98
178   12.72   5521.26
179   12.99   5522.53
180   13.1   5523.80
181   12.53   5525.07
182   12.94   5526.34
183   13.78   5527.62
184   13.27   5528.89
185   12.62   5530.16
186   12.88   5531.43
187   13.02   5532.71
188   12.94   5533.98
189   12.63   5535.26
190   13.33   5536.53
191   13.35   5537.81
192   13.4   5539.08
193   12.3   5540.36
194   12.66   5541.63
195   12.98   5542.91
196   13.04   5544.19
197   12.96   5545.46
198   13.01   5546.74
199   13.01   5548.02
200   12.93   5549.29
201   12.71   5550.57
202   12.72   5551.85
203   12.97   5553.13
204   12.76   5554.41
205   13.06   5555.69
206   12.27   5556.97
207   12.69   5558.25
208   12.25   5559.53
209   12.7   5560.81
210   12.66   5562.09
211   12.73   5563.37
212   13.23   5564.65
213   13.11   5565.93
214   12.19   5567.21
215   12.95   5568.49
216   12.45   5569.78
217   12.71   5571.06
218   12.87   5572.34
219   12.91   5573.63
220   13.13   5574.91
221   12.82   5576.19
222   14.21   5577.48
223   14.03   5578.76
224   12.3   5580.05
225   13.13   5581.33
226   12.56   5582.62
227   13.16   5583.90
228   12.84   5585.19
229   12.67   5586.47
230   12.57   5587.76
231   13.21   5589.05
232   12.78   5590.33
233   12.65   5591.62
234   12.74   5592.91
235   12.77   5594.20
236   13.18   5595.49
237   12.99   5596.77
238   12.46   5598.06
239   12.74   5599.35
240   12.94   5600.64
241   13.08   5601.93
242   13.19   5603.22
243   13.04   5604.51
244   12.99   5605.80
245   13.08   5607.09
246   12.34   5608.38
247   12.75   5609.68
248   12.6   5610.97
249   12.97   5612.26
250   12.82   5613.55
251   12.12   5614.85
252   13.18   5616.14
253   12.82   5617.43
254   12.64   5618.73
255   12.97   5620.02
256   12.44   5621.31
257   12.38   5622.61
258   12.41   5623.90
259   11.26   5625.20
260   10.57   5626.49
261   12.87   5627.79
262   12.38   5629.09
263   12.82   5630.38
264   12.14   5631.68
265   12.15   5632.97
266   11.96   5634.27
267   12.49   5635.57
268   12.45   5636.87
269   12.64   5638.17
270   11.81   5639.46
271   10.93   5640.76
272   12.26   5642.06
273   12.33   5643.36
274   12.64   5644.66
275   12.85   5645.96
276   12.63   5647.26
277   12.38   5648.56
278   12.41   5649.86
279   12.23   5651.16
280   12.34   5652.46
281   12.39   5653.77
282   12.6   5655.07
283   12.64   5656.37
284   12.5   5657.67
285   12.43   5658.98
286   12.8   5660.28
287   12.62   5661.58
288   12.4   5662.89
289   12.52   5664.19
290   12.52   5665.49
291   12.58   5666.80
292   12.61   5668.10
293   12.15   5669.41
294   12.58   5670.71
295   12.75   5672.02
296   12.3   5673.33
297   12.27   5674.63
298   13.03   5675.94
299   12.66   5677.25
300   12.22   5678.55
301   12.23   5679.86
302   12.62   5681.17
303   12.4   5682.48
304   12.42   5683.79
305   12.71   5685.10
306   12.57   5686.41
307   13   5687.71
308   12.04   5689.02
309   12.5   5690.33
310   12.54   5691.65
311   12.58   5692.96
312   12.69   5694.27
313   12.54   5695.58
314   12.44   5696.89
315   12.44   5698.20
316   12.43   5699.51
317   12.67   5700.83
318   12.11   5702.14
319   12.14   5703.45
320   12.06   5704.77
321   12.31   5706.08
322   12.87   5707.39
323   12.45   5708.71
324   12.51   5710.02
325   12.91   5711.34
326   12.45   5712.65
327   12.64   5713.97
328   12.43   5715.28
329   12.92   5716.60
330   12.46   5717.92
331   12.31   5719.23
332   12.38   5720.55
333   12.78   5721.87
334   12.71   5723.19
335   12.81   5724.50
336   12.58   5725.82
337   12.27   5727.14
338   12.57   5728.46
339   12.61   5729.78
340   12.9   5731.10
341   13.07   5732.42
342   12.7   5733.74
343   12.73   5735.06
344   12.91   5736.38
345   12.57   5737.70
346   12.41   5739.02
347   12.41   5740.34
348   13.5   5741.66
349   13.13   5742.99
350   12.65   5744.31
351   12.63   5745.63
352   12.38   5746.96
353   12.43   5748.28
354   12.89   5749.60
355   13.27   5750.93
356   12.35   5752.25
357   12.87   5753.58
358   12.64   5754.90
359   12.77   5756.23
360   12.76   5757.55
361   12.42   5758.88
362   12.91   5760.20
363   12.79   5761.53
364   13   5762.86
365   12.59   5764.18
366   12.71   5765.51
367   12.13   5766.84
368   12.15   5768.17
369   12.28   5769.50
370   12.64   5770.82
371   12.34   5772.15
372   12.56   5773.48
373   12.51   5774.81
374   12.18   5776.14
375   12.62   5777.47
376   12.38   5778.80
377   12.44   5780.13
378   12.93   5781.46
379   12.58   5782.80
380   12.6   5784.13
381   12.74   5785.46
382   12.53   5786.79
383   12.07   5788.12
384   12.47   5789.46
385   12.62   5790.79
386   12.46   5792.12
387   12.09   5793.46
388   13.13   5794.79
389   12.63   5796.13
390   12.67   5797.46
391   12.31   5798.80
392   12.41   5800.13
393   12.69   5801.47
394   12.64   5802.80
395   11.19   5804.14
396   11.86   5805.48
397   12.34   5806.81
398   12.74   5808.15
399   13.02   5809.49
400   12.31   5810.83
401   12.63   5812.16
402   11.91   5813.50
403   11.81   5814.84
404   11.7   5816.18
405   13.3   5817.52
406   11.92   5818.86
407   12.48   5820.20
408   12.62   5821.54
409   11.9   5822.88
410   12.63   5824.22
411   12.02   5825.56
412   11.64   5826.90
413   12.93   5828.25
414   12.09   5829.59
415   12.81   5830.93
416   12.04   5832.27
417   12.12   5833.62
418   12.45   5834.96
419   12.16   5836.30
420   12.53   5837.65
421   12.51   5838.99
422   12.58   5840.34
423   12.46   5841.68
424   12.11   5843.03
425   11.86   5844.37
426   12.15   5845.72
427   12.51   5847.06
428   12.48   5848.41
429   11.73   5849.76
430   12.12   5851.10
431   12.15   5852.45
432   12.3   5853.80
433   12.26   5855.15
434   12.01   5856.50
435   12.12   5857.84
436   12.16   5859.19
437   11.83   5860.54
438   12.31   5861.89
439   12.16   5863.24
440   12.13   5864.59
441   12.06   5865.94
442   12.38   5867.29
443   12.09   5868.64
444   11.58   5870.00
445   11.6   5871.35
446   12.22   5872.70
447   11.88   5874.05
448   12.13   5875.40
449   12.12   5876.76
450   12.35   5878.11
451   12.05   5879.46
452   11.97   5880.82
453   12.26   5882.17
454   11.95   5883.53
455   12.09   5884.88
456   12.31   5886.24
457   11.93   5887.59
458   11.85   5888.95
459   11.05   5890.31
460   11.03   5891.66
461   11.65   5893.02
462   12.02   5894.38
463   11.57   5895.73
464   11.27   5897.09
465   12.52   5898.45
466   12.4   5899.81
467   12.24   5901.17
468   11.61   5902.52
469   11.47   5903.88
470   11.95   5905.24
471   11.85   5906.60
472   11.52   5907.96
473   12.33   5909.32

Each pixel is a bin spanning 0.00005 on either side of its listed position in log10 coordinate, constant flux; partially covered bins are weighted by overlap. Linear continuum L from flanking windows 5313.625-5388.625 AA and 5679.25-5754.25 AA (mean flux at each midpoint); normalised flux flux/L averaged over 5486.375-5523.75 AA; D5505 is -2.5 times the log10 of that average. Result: 0.12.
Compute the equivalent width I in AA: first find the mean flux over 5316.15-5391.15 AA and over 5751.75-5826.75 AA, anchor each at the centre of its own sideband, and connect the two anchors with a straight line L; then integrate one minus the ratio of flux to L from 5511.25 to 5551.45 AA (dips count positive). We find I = 4.2 AA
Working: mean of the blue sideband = 15.8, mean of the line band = 12.9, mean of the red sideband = 12.5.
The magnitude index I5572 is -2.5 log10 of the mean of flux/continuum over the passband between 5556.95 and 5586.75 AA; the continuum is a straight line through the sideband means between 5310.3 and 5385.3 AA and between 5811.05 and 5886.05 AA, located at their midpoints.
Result 0.12 mag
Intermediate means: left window 16.1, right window 12.2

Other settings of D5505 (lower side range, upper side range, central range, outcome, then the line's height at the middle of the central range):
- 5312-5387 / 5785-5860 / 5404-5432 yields 0.130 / 15.5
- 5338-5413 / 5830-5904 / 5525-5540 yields 0.072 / 14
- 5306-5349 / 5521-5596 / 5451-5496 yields 0.098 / 14.5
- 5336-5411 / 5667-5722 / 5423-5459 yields 0.067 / 14.4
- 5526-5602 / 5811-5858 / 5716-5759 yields -0.017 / 12.5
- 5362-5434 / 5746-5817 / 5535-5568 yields 0.056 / 13.5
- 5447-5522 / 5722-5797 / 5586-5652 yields 0.032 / 12.9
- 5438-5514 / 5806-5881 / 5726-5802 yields -0.014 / 12.4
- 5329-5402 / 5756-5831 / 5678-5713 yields 0.052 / 13.1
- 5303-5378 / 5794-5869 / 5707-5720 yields 0.062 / 13.3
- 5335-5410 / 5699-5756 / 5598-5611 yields 0.047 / 13.4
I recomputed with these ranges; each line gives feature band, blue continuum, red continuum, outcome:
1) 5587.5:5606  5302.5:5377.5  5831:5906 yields 1.9 AA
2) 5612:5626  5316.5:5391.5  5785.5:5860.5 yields 1.3 AA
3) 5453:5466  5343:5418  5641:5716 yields 0.5 AA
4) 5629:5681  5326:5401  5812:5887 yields 4.0 AA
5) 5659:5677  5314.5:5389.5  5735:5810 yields 1.1 AA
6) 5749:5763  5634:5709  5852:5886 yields -0.6 AA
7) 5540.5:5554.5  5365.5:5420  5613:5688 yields 0.3 AA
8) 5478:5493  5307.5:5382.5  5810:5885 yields 1.9 AA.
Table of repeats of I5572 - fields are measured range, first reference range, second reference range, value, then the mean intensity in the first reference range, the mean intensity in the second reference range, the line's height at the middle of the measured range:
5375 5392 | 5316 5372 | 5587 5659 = 0.09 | 16.3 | 12.5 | 15.7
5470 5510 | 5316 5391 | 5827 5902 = 0.13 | 15.8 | 12.1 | 14.8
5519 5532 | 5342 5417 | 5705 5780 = 0.07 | 14.7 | 12.6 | 13.9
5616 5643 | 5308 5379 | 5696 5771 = 0.11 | 16.4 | 12.6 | 13.6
